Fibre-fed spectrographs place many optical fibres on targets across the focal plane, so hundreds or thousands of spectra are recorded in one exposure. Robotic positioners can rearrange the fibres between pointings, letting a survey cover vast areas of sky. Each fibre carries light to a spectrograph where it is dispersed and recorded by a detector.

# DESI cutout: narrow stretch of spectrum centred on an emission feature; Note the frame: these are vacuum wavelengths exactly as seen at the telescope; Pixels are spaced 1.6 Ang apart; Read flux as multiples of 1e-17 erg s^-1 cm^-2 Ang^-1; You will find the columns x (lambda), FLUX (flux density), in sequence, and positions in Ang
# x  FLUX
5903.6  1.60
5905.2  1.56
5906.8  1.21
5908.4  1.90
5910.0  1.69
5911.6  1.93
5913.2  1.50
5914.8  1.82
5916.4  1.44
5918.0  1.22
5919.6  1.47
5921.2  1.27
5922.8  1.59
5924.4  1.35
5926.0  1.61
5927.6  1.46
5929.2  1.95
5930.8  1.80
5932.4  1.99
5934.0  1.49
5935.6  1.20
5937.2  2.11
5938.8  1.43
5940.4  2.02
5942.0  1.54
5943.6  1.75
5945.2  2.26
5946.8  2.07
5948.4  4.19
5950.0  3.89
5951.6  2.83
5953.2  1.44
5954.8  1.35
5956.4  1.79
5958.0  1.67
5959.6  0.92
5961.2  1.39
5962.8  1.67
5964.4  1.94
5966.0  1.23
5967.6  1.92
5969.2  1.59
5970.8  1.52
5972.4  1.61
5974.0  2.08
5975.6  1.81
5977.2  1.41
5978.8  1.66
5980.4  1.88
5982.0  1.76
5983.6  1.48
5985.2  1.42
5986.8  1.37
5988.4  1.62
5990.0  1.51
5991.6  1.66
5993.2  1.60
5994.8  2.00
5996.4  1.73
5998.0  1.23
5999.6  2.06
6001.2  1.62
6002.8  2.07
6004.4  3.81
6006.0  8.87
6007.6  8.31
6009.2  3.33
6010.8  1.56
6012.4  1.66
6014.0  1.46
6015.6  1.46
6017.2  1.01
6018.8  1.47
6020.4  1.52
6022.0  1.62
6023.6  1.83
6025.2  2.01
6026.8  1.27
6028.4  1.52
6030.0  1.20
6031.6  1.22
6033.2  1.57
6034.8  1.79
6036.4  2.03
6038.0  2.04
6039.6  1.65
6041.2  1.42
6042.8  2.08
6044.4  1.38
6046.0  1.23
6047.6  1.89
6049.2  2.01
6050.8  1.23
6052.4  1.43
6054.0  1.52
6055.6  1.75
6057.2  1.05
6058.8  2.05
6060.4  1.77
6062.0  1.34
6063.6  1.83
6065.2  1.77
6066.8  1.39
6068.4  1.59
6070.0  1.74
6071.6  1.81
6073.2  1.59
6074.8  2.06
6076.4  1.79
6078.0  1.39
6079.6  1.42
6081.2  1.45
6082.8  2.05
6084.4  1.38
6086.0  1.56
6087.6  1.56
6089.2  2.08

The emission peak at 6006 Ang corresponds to [O III] 5007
